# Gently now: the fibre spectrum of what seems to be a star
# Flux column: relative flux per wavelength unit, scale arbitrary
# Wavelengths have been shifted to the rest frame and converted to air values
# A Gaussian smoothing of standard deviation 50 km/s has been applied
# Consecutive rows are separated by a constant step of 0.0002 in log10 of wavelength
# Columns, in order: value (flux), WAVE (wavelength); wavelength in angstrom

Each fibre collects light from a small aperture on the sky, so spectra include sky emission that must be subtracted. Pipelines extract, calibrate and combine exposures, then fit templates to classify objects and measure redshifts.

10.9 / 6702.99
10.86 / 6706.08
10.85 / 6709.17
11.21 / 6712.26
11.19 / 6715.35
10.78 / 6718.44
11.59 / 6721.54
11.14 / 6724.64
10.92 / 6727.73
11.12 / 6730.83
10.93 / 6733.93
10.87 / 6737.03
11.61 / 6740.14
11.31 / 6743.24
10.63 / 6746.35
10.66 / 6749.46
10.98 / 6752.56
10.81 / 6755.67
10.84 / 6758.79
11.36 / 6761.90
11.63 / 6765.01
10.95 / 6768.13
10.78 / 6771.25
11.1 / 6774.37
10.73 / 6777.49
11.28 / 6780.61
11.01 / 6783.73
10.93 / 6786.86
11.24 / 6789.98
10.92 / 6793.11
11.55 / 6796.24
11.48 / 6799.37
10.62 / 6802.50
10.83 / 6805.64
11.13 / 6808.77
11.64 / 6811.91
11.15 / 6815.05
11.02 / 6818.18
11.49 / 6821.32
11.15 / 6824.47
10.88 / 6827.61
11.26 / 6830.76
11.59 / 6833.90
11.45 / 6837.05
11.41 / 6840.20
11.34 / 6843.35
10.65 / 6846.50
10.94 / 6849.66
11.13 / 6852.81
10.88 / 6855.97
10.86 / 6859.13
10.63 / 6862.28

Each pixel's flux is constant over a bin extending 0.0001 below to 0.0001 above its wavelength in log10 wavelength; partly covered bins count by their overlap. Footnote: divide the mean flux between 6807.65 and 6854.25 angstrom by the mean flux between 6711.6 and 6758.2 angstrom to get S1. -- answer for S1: 1.0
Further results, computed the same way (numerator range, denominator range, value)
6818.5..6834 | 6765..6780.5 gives 1.02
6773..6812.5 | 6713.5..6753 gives 1.00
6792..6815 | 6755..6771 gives 1.01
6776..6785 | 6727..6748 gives 1.00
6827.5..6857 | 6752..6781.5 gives 1.01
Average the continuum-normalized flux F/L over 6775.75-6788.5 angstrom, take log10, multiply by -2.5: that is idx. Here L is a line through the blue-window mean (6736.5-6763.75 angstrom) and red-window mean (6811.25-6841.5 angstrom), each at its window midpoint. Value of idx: 0.01 mag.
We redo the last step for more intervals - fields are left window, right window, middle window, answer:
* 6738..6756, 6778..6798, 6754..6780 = 0.00 mag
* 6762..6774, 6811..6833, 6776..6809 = 0.01 mag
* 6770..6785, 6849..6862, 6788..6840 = -0.03 mag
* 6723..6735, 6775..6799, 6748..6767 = 0.00 mag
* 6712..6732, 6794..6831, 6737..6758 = 0.02 mag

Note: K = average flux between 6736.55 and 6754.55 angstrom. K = 11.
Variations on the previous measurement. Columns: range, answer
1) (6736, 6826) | 11.1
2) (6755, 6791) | 11.1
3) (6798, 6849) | 11.2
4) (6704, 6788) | 11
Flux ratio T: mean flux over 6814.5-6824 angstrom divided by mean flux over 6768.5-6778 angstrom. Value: 1.0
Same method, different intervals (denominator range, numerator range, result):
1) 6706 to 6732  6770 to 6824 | 1.00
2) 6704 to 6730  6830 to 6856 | 1.01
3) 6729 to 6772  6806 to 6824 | 1.02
